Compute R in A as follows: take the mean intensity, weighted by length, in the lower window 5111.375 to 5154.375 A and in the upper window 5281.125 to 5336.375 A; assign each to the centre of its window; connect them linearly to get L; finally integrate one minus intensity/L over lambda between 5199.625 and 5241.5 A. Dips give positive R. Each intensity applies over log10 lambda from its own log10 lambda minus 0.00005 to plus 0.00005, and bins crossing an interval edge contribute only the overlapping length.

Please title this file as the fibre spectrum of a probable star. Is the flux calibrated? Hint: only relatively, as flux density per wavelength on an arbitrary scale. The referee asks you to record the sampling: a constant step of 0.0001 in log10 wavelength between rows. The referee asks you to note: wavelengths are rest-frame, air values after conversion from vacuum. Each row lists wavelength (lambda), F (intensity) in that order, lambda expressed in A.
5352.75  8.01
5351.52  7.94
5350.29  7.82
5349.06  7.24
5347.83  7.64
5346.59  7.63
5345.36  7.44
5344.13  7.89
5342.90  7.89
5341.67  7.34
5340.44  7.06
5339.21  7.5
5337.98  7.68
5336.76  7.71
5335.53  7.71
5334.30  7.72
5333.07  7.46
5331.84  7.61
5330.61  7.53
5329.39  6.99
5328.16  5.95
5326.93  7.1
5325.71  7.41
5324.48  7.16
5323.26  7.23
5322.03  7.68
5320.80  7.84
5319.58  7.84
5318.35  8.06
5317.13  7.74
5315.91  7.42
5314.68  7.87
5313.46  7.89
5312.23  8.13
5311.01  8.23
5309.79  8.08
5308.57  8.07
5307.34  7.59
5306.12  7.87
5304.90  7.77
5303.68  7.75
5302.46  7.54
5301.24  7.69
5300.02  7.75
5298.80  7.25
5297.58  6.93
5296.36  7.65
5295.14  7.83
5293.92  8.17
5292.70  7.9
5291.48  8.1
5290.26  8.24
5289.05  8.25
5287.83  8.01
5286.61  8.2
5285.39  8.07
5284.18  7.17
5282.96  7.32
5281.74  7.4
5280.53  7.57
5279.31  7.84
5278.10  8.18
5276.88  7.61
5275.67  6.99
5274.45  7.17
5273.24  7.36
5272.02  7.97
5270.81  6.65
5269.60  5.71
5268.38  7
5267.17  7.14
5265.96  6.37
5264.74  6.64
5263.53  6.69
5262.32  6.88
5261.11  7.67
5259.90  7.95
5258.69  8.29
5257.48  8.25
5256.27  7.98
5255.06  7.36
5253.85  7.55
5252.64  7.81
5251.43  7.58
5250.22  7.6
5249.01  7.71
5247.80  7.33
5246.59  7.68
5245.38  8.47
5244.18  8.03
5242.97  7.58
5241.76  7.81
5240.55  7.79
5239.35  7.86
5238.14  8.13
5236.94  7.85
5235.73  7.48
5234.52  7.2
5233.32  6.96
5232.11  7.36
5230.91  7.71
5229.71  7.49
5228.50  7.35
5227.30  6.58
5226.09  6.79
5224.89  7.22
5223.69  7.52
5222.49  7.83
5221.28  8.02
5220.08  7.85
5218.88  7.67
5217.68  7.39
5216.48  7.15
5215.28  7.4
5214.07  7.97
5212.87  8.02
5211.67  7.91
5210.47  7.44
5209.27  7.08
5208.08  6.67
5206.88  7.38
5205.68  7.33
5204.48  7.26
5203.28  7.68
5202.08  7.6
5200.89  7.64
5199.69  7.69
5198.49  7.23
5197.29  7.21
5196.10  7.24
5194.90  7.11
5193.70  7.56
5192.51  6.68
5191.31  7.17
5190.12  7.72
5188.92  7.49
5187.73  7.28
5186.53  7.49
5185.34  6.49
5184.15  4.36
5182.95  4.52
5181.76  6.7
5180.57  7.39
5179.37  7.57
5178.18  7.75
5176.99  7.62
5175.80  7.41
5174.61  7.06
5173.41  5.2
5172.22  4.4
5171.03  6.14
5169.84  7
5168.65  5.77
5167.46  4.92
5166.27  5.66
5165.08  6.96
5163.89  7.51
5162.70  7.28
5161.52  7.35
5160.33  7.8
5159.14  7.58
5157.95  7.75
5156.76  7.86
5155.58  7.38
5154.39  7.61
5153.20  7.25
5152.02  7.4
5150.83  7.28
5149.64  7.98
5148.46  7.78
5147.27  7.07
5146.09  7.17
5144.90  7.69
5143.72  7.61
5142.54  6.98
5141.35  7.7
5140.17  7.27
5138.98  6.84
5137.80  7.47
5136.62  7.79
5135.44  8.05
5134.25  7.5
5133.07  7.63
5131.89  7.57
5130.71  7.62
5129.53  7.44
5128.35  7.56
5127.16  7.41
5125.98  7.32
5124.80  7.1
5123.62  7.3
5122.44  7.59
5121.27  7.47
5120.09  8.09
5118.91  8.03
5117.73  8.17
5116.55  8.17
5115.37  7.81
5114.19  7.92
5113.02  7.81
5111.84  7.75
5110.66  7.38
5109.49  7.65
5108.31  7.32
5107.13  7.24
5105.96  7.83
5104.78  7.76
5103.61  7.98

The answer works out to 0.7 A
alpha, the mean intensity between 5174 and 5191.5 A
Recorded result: 6.93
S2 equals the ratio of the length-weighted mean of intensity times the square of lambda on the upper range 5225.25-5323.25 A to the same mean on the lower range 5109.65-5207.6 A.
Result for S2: 1.10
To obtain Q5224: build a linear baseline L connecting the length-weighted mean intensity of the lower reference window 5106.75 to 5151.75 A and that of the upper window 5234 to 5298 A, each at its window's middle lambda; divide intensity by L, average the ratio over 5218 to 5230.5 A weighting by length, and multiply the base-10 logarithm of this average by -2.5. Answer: 0.02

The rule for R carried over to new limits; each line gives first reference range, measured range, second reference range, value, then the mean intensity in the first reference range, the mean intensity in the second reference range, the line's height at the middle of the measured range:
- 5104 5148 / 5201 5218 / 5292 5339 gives 0.32 A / 7.57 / 7.63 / 7.6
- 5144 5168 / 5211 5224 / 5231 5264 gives -0.29 A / 7.27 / 7.67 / 7.54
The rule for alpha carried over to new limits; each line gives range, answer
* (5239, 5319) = 7.64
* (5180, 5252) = 7.36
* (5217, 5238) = 7.44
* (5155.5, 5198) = 6.84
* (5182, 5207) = 7.04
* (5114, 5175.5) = 7.27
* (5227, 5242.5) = 7.52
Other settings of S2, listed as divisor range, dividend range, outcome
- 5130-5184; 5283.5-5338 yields 1.15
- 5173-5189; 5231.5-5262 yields 1.18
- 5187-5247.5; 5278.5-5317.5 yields 1.07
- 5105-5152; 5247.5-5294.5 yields 1.05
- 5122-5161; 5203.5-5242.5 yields 1.03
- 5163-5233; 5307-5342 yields 1.12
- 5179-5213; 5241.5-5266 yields 1.09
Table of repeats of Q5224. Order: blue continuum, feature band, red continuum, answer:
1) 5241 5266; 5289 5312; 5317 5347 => -0.041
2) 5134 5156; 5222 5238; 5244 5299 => 0.024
